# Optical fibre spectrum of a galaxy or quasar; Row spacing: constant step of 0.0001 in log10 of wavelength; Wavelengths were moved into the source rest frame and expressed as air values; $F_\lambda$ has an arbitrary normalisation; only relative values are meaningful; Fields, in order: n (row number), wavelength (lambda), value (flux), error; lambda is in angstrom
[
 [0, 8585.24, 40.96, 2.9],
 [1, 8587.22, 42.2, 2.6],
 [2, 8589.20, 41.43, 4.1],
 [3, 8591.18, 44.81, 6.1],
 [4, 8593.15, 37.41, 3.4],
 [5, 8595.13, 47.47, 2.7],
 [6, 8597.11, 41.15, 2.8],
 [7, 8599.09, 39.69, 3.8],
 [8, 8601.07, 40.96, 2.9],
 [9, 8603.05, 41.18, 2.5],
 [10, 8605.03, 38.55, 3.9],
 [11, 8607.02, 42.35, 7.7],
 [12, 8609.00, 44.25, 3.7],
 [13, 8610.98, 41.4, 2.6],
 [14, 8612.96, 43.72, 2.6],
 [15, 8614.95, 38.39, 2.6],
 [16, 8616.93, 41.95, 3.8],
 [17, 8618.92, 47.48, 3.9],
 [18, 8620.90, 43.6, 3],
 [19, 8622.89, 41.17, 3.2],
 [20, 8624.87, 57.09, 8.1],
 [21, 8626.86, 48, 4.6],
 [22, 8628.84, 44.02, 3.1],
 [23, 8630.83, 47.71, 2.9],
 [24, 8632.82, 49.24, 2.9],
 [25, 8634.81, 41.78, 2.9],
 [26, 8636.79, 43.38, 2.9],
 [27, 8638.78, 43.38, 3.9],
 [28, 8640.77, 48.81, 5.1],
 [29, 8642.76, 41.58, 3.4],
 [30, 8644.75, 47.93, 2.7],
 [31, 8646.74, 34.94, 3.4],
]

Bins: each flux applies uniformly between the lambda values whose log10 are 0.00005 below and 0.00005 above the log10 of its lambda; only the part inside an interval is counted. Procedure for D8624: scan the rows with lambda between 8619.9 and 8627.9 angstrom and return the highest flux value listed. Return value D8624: 57.09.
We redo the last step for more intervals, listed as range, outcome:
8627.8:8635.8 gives 49.24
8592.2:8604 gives 47.47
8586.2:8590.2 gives 42.2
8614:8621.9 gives 47.48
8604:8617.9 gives 44.25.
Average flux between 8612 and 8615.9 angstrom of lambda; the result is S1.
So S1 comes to 41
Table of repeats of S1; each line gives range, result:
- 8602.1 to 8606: 39.9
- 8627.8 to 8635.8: 45.7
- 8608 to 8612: 42.9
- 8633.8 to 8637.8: 42.7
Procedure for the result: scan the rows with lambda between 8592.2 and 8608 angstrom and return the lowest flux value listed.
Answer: 37.41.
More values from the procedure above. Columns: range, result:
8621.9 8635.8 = 41.17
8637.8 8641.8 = 43.38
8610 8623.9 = 38.39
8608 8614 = 41.4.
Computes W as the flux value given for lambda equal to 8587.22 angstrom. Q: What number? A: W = 42.2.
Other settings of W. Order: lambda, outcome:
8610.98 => 41.4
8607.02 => 42.35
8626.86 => 48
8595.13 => 47.47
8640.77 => 48.81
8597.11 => 41.15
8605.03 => 38.55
